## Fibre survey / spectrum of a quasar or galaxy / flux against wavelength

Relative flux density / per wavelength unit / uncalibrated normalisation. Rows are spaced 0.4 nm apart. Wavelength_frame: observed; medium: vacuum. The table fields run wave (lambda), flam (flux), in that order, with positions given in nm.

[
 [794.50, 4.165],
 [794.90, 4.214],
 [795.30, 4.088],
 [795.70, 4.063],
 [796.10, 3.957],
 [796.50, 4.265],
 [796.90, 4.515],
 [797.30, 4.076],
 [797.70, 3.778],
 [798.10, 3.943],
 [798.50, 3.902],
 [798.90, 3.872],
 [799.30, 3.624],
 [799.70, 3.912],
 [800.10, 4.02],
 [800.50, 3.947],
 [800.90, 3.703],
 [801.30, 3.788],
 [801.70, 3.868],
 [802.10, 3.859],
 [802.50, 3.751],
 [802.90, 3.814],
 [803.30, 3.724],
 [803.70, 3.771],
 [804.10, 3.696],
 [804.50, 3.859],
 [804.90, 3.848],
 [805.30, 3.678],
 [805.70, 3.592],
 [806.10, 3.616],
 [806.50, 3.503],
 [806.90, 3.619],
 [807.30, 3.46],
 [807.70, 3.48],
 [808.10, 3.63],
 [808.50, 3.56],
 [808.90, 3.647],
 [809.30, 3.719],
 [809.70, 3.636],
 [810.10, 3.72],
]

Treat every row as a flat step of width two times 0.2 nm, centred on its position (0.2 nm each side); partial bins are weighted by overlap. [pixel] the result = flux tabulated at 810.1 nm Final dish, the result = 3.72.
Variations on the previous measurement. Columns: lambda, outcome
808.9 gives 3.647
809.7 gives 3.636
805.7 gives 3.592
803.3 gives 3.724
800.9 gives 3.703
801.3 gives 3.788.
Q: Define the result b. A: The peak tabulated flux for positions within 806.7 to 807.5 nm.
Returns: 3.619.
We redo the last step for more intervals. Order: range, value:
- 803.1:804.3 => 3.771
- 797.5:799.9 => 3.943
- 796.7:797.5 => 4.515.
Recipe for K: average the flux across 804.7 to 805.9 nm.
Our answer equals 3.71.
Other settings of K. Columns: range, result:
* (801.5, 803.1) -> 3.82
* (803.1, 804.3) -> 3.73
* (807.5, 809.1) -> 3.58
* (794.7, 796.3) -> 4.08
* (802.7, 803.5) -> 3.77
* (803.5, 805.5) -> 3.77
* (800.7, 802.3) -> 3.8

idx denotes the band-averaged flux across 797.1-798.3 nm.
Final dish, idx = 3.93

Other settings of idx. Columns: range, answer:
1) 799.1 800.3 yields 3.85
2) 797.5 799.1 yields 3.87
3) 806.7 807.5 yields 3.54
